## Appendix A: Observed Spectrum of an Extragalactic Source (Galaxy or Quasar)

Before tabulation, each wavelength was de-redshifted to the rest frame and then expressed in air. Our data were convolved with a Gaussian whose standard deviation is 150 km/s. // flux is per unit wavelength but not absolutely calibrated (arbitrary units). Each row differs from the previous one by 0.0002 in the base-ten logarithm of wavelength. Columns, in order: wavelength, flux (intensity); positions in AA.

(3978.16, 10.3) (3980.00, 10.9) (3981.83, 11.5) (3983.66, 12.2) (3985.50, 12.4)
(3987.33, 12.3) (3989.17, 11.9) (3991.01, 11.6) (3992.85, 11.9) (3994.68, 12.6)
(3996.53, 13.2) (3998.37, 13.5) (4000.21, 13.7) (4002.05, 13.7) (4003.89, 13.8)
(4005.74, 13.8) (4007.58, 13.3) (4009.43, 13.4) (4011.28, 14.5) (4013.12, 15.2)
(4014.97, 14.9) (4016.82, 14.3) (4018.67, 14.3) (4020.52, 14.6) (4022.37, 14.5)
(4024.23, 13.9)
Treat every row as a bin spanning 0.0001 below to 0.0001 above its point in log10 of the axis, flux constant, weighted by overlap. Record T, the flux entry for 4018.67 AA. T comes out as 14.3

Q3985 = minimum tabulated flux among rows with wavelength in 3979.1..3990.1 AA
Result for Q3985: 10.9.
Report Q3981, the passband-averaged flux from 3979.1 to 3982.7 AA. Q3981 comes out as 11.2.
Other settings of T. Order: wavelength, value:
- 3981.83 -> 11.5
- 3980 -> 10.9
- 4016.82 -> 14.3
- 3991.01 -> 11.6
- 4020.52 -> 14.6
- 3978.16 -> 10.3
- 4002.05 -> 13.7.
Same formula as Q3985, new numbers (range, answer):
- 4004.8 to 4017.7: 13.3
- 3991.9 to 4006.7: 11.9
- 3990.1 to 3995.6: 11.6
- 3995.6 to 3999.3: 13.2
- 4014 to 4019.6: 14.3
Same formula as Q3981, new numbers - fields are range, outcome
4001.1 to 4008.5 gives 13.7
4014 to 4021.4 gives 14.5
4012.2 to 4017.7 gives 14.8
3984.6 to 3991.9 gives 12.1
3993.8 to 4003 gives 13.3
